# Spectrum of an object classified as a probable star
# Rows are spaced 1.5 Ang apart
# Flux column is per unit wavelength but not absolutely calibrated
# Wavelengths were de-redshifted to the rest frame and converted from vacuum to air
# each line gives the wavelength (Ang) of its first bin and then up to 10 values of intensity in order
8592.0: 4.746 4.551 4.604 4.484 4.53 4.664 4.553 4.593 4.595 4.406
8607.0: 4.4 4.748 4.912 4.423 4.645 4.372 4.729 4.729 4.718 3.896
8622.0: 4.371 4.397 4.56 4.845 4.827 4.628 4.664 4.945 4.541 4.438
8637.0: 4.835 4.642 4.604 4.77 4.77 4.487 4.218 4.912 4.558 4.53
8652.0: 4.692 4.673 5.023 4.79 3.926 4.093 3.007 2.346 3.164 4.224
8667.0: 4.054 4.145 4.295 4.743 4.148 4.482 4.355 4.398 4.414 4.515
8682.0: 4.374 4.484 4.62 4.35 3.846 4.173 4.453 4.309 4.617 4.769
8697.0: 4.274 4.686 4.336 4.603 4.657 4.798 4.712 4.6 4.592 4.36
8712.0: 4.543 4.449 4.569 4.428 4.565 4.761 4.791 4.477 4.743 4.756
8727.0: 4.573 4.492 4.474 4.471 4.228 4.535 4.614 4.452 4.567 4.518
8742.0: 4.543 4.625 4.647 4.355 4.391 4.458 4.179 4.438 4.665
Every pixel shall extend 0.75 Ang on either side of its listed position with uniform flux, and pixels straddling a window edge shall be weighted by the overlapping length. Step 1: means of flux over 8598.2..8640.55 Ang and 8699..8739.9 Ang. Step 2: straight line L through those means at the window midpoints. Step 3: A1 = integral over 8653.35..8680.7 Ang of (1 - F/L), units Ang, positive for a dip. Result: 2.69 Ang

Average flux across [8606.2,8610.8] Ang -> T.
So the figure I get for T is 4.68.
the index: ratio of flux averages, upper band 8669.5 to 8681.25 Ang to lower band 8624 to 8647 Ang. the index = 1.0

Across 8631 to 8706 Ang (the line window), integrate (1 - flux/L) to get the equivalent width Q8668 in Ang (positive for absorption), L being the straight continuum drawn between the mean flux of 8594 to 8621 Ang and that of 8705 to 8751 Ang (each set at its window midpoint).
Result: 2.5 Ang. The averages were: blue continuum 4.56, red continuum 4.54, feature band 4.4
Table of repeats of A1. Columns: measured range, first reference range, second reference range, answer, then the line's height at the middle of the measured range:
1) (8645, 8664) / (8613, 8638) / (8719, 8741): 1.6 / 4.59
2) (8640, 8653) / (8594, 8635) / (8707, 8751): -0.1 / 4.57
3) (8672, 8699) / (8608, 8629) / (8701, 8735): 1.0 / 4.58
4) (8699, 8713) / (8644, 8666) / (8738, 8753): -0.8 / 4.34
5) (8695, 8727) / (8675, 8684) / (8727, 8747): -0.9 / 4.47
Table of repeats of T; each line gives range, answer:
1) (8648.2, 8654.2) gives 4.62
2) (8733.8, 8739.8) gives 4.54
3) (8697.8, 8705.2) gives 4.61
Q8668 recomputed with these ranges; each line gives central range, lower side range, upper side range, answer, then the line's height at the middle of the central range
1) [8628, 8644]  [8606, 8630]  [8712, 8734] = -0.4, 4.57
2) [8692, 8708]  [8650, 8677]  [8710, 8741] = -0.7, 4.38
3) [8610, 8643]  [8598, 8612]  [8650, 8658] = 0.1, 4.62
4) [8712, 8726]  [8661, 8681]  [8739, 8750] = -0.8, 4.35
